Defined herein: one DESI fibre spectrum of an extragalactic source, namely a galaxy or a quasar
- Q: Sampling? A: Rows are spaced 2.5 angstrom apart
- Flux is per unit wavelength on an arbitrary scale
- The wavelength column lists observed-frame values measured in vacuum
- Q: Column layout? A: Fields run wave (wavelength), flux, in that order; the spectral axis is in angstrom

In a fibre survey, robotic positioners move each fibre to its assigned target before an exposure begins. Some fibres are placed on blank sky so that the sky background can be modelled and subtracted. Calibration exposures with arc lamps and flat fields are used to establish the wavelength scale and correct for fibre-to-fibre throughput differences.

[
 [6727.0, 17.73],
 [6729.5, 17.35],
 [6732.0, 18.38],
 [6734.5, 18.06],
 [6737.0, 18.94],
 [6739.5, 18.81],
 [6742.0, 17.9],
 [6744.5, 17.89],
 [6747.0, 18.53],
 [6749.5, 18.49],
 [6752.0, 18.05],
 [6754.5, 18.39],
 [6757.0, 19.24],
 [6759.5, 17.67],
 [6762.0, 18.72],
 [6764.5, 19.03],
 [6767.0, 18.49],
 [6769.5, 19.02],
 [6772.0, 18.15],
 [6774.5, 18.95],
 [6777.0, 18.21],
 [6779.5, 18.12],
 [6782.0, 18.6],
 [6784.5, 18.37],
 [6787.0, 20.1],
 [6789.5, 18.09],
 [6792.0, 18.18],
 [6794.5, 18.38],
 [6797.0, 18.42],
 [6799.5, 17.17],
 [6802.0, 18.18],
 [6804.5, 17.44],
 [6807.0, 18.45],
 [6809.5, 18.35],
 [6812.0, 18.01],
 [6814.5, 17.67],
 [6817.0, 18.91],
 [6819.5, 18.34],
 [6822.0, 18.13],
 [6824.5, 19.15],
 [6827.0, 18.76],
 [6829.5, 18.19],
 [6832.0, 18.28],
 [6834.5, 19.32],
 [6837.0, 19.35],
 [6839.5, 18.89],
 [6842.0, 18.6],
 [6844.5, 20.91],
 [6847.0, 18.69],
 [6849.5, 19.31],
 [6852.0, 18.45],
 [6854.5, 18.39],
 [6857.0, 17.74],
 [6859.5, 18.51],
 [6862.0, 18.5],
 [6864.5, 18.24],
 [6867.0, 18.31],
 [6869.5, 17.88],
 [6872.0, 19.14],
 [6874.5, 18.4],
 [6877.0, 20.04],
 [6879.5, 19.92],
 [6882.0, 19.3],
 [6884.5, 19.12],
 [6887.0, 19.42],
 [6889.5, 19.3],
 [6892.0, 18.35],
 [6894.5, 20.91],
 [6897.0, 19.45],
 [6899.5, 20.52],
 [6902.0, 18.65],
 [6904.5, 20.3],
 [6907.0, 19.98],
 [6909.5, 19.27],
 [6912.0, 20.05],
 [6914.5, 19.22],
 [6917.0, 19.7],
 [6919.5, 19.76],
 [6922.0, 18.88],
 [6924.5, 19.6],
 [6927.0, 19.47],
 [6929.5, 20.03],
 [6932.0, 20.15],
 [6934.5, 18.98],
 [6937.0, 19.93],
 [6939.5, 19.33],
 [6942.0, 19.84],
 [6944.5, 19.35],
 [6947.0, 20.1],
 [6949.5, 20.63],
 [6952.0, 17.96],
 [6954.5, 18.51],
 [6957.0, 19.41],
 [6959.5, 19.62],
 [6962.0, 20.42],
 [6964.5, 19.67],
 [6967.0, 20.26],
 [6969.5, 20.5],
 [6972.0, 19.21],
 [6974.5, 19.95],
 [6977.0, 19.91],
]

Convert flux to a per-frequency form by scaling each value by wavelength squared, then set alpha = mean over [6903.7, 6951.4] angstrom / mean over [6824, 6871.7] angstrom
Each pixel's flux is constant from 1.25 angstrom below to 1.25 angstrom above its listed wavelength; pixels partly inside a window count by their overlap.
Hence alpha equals 1.1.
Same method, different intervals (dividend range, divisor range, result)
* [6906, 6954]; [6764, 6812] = 1.11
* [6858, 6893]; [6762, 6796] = 1.04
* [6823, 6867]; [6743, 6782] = 1.04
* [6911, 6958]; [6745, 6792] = 1.10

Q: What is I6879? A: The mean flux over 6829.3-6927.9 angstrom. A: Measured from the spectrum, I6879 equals 19.2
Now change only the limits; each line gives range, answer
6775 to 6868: 18.5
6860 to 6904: 19.2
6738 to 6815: 18.4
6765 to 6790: 18.6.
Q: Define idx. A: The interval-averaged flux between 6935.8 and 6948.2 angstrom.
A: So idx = 19.7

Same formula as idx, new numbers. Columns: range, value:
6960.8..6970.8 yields 20.2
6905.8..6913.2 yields 19.8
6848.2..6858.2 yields 18.5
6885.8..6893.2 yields 19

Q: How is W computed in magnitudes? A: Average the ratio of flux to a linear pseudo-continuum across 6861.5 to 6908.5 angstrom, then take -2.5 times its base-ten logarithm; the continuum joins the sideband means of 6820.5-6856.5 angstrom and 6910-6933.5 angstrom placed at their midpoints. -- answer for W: 0.002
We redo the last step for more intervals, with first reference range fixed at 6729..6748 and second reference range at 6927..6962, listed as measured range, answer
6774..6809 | 0.02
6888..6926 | -0.02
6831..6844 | -0.01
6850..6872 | 0.04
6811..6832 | 0.02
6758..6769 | -0.01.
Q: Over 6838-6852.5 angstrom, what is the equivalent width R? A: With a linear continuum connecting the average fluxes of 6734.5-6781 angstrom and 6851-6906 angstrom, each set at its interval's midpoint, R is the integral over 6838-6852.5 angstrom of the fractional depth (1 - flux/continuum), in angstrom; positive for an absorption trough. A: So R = -0.23 angstrom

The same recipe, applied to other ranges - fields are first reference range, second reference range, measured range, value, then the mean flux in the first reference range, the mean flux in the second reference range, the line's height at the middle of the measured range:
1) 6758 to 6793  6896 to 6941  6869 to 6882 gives 0.1 angstrom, 18.6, 19.6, 19.3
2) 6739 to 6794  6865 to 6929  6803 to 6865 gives 1.2 angstrom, 18.5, 19.4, 19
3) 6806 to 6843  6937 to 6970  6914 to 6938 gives -0.2 angstrom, 18.6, 19.7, 19.4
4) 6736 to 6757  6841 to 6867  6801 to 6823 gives 0.5 angstrom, 18.4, 18.7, 18.6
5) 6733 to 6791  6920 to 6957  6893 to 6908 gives -0.5 angstrom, 18.5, 19.5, 19.3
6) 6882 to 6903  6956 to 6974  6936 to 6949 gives 0.0 angstrom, 19.5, 19.9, 19.8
